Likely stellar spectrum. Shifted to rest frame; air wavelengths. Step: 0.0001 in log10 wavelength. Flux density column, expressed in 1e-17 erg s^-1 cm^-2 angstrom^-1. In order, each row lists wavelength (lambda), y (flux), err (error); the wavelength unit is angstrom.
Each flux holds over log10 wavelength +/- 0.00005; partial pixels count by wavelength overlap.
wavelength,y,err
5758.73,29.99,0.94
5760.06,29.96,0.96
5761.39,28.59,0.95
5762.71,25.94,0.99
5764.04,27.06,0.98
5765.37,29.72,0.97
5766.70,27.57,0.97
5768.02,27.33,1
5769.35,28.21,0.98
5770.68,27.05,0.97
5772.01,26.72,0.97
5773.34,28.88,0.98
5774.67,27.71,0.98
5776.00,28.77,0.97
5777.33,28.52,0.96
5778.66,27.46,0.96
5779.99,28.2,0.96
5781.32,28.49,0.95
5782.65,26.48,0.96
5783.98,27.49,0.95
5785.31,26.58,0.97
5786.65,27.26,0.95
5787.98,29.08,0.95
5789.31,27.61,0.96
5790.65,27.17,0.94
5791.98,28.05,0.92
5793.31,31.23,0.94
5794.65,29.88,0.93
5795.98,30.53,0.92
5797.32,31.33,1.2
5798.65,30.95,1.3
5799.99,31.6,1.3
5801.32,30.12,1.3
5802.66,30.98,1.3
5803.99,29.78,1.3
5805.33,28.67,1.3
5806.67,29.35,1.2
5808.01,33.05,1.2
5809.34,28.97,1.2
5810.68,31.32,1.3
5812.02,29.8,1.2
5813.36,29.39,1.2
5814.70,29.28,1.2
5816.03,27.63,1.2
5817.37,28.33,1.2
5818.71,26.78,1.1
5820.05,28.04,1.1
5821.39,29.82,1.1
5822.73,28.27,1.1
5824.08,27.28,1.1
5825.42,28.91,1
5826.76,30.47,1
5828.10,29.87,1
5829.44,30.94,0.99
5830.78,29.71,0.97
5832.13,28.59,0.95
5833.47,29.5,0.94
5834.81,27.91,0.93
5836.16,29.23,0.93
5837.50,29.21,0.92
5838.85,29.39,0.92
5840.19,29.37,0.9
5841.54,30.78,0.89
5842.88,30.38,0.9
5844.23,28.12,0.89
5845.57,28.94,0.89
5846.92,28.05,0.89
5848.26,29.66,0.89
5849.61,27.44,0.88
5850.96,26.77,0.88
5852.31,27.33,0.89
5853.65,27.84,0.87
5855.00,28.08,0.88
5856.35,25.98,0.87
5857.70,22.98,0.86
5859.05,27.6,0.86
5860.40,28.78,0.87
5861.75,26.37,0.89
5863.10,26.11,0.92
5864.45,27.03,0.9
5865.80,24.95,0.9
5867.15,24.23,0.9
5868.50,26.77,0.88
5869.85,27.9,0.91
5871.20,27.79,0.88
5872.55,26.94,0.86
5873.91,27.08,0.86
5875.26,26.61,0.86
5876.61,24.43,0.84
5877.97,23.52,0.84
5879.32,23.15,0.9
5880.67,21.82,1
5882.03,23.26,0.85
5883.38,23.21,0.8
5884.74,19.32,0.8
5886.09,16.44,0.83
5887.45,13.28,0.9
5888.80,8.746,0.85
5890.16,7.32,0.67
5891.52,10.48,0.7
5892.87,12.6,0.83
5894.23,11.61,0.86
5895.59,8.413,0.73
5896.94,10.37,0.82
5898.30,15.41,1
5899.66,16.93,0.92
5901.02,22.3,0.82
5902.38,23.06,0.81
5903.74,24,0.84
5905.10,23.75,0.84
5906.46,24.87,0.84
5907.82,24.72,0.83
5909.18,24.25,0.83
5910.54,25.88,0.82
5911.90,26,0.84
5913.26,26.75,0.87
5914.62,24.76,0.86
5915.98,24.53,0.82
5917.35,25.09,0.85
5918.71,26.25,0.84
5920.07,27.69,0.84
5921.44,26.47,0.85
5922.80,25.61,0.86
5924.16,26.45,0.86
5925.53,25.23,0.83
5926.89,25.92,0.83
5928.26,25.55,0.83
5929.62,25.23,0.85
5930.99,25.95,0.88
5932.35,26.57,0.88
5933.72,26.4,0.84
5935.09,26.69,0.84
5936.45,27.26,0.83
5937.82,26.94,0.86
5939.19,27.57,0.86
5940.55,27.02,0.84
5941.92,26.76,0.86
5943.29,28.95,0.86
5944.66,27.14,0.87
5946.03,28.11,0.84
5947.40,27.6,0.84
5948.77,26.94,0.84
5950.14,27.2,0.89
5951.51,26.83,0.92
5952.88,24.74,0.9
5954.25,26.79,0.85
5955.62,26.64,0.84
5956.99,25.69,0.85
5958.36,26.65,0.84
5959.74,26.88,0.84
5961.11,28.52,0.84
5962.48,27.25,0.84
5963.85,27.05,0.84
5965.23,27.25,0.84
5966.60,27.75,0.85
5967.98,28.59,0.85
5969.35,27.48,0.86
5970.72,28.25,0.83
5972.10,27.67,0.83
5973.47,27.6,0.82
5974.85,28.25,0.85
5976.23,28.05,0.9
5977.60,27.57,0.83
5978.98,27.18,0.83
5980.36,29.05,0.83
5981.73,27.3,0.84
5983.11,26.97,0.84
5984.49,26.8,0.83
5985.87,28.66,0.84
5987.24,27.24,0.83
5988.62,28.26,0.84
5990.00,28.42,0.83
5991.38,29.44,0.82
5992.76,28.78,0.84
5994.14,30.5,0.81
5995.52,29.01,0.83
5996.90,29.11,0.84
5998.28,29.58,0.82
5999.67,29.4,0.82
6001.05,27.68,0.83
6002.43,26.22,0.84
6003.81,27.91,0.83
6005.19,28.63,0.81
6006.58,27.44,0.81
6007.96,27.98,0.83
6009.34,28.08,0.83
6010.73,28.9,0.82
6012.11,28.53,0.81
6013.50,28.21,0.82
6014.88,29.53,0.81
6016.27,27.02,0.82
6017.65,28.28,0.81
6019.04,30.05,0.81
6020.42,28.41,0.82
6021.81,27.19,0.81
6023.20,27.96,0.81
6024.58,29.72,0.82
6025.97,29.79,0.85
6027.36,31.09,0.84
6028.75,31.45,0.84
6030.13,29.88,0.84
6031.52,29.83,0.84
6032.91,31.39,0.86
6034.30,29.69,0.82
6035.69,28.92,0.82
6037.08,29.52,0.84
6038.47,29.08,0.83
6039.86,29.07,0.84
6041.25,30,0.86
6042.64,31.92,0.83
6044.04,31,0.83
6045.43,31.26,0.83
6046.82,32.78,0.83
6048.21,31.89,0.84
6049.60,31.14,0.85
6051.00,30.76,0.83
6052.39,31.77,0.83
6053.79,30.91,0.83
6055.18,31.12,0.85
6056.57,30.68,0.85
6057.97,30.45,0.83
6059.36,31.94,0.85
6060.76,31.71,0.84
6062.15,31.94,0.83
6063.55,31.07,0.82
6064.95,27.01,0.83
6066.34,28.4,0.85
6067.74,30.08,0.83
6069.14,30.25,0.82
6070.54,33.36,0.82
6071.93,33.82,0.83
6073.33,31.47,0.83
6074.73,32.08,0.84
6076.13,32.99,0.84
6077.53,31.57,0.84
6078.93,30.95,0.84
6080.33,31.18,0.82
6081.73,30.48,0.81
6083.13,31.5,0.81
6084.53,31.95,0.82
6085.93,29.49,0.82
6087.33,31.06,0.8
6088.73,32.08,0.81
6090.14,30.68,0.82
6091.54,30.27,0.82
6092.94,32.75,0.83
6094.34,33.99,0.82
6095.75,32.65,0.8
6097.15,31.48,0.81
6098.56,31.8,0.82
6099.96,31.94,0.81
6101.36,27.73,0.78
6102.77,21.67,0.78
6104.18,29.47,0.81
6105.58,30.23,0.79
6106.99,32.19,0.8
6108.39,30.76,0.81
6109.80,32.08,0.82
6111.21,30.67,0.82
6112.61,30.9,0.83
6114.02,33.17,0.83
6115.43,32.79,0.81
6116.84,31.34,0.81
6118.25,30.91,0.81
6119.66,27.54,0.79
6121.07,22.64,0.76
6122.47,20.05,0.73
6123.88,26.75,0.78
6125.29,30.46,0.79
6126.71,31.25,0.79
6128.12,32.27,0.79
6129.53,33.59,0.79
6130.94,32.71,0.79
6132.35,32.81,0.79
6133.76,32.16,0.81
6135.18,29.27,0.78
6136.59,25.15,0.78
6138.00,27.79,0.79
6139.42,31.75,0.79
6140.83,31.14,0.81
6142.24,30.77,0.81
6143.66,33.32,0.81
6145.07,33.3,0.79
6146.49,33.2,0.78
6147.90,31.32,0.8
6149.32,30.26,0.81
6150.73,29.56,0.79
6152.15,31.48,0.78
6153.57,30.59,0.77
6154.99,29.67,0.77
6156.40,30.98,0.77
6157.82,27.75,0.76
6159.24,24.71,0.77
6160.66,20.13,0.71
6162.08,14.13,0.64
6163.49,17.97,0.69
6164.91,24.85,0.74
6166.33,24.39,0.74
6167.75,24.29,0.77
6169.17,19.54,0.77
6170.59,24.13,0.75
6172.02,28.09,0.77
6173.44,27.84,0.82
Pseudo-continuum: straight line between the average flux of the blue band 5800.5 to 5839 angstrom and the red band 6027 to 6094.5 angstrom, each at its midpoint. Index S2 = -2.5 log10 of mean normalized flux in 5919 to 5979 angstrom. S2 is 0.12 mag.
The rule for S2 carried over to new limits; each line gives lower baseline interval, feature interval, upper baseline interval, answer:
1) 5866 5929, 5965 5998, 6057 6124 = -0.10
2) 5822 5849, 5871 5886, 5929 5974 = 0.19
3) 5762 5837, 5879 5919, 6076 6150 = 0.44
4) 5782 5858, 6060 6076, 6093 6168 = -0.07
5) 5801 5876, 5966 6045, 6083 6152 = 0.03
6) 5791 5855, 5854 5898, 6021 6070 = 0.35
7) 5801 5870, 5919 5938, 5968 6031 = 0.09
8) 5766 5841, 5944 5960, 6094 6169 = 0.09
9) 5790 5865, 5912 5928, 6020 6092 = 0.15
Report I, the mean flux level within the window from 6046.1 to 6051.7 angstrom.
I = 31.7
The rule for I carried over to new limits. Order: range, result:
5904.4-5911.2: 24.7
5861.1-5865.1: 26.5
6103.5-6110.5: 31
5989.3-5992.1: 28.9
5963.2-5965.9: 27.1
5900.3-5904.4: 23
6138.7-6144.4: 31.8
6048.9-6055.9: 31.1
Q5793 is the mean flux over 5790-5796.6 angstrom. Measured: 29.4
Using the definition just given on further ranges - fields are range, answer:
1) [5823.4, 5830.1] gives 29.5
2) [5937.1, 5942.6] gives 27.1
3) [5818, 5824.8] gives 28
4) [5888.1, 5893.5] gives 9.79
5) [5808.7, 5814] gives 29.8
